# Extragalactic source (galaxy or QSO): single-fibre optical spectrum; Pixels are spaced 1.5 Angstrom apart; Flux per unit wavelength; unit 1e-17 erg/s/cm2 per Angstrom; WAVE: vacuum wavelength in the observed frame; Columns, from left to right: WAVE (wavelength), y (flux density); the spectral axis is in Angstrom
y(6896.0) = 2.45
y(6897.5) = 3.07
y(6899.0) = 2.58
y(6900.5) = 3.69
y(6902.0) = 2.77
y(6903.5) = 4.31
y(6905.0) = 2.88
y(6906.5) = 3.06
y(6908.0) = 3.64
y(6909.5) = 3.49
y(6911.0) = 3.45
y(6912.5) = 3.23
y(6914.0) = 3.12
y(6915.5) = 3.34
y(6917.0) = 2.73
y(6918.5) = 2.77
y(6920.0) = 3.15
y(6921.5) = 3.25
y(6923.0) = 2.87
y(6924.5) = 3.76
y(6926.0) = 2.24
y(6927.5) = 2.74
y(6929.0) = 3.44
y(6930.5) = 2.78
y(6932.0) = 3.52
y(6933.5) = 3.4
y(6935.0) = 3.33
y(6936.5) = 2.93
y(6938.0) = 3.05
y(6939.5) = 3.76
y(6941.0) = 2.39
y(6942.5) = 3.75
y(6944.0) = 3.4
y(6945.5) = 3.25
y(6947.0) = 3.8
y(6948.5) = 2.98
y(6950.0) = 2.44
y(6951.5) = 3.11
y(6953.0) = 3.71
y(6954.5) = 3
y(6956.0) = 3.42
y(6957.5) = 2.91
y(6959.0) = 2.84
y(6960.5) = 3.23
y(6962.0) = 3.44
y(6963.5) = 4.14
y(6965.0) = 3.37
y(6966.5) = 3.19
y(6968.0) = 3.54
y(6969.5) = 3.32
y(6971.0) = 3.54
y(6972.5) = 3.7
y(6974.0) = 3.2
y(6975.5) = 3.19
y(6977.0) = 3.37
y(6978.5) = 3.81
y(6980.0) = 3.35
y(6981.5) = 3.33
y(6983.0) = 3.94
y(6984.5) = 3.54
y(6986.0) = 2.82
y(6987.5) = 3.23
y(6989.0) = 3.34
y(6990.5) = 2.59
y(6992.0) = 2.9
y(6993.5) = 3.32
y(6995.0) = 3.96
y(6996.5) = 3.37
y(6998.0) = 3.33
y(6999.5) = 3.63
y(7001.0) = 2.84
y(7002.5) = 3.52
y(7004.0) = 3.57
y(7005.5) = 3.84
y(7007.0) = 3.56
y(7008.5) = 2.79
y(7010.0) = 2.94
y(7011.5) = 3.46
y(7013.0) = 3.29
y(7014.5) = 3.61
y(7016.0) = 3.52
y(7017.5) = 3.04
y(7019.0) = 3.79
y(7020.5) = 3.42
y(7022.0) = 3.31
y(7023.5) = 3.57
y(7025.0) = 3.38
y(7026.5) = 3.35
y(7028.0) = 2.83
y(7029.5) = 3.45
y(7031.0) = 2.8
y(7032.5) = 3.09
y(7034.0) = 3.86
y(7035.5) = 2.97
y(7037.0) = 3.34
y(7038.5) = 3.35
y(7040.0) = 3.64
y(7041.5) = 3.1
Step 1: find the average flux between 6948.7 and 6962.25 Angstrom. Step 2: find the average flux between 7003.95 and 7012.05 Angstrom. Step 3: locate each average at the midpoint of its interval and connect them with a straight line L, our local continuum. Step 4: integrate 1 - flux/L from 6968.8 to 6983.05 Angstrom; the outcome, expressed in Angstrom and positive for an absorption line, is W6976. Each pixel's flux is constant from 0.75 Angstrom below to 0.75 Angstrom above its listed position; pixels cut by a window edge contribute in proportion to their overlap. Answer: -1.1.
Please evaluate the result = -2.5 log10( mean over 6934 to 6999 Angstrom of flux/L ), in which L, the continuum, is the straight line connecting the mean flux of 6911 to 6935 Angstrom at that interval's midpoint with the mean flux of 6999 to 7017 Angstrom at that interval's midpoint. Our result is -0.02 mag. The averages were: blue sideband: 3.11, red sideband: 3.37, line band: 3.31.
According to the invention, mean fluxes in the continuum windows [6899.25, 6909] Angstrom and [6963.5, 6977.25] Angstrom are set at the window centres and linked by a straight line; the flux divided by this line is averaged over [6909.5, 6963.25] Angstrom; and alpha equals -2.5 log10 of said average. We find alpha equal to 0.07 mag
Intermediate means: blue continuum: 3.35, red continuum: 3.42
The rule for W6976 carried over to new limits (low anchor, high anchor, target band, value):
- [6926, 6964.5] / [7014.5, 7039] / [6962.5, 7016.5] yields -1.88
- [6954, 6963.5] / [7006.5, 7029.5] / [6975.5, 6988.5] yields -0.58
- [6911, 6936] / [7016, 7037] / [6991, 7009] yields -0.70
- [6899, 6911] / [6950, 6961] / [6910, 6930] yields 1.23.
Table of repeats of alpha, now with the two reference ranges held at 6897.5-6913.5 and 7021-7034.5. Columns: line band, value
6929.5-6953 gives 0.027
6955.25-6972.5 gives -0.027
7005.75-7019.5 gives -0.019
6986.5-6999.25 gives 0.009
